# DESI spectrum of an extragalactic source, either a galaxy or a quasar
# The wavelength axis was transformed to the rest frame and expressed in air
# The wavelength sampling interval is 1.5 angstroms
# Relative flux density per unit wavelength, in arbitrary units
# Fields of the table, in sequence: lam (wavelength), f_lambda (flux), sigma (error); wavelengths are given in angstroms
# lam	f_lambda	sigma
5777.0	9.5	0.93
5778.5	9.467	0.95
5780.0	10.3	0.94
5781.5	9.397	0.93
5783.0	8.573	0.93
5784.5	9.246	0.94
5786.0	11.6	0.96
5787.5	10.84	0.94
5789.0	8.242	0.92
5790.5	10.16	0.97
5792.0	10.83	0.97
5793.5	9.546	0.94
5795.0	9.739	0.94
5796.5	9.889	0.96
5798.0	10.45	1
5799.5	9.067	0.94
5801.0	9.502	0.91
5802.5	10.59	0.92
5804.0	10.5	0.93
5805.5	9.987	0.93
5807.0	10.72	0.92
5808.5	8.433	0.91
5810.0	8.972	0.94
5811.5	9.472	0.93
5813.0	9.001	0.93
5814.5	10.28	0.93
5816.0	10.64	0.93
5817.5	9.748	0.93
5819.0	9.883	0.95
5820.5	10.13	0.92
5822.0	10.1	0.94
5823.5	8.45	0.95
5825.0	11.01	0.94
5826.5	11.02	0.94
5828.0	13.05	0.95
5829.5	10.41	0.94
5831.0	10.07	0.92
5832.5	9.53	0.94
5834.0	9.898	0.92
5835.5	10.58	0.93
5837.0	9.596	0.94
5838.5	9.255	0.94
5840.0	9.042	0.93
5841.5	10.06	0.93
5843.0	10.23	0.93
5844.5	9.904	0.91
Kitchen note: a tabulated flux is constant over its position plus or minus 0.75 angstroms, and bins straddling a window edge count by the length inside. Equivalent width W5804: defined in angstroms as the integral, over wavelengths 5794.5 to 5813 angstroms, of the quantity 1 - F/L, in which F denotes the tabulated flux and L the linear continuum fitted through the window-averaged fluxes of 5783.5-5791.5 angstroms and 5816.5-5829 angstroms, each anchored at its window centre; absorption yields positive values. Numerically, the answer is 0.8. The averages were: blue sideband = 10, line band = 9.75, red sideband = 10.4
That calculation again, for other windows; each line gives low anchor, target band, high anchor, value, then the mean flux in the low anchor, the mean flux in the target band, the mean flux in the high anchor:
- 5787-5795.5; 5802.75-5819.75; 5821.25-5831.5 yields 0.8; 9.87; 9.81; 10.6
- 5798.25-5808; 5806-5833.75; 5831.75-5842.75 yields -0.5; 10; 10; 9.73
